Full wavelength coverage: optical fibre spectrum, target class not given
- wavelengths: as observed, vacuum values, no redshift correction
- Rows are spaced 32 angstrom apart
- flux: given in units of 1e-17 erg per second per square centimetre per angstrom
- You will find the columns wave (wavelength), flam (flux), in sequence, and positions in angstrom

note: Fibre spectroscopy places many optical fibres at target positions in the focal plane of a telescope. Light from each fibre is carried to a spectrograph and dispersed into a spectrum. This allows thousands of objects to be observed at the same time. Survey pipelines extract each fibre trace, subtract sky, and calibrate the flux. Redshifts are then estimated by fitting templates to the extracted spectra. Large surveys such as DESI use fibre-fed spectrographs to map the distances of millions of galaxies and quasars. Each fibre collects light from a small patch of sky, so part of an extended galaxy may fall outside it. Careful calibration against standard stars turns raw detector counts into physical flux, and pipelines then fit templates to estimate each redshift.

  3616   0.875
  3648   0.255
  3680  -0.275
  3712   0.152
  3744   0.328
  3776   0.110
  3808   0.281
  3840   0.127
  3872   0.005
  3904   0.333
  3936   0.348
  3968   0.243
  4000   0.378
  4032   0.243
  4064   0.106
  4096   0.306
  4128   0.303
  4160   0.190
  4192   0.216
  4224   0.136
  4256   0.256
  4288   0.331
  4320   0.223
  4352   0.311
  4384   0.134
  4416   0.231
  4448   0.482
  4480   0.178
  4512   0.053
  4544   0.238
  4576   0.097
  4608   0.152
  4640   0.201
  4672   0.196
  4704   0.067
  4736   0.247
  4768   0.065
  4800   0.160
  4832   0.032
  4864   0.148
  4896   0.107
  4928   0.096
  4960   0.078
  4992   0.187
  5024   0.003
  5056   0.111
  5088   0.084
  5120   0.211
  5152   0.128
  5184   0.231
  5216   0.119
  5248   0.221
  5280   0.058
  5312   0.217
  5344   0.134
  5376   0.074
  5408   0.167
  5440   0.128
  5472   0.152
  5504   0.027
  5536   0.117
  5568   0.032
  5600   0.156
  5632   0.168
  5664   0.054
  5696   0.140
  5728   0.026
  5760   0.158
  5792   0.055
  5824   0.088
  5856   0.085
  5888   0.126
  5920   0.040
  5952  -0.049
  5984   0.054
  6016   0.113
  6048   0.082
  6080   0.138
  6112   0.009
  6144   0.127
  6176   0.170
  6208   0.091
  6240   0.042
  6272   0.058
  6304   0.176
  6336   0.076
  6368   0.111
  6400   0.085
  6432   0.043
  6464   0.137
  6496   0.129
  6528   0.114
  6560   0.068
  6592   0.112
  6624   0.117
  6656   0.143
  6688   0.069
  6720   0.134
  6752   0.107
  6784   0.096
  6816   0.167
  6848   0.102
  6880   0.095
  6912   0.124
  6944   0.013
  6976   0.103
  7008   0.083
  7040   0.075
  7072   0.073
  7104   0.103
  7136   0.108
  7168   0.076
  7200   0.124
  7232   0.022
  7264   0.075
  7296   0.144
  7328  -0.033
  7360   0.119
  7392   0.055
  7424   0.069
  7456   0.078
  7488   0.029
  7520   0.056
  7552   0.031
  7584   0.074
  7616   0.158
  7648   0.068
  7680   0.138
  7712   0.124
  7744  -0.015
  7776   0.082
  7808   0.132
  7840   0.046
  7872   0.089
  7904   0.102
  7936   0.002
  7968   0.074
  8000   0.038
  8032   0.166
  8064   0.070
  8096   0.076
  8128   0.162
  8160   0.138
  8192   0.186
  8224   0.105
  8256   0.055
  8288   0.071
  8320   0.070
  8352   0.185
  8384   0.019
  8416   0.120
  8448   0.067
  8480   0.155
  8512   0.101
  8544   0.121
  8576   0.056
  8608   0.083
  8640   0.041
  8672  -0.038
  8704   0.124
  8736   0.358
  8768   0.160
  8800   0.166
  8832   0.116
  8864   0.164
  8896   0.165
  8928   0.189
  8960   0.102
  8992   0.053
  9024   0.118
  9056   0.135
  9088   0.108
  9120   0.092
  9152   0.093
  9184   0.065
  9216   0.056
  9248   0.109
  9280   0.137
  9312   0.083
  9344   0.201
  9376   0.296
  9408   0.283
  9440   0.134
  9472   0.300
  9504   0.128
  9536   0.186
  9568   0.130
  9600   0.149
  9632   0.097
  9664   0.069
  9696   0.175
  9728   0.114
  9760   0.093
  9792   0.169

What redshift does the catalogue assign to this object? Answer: 1.34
